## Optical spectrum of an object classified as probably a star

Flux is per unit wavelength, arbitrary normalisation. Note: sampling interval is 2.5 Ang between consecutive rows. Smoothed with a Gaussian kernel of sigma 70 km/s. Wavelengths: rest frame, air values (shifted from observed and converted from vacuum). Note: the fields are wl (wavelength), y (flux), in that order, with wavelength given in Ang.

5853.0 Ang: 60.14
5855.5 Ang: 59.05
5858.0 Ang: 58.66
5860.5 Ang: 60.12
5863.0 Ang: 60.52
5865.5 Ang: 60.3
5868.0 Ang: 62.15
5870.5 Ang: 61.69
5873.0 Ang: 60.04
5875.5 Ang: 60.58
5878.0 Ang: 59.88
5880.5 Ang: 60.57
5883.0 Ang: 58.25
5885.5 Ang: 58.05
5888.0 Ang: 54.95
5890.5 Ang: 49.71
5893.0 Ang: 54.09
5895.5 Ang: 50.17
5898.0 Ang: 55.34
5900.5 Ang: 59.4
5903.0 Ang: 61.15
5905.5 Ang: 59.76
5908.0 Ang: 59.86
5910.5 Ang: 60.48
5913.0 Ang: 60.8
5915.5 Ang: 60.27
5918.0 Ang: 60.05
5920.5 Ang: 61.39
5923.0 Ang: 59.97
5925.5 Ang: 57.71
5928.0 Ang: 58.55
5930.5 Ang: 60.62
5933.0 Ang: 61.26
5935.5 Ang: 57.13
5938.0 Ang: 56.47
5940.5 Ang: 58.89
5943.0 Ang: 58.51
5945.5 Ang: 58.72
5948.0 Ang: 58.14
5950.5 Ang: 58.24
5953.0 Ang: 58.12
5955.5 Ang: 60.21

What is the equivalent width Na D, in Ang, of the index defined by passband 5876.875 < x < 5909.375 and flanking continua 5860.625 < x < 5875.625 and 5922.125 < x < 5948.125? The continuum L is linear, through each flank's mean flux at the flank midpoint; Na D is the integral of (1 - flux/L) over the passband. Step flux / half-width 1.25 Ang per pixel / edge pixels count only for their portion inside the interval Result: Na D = 1.64 Ang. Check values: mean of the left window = 60.8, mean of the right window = 58.7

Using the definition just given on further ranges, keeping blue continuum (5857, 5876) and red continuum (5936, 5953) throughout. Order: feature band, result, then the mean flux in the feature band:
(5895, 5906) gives 0.37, 57.5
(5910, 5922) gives -0.32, 60.6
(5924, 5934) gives -0.16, 59.5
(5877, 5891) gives 0.64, 57.2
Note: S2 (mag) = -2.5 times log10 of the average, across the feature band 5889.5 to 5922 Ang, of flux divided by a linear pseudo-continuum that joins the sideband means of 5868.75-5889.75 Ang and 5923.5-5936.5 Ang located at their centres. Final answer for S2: 0.021 mag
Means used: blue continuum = 59.1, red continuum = 59.1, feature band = 58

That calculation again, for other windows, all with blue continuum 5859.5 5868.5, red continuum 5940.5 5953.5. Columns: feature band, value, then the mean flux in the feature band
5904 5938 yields -0.01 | 59.7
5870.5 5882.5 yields 0.00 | 60.3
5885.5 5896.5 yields 0.13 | 52.9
